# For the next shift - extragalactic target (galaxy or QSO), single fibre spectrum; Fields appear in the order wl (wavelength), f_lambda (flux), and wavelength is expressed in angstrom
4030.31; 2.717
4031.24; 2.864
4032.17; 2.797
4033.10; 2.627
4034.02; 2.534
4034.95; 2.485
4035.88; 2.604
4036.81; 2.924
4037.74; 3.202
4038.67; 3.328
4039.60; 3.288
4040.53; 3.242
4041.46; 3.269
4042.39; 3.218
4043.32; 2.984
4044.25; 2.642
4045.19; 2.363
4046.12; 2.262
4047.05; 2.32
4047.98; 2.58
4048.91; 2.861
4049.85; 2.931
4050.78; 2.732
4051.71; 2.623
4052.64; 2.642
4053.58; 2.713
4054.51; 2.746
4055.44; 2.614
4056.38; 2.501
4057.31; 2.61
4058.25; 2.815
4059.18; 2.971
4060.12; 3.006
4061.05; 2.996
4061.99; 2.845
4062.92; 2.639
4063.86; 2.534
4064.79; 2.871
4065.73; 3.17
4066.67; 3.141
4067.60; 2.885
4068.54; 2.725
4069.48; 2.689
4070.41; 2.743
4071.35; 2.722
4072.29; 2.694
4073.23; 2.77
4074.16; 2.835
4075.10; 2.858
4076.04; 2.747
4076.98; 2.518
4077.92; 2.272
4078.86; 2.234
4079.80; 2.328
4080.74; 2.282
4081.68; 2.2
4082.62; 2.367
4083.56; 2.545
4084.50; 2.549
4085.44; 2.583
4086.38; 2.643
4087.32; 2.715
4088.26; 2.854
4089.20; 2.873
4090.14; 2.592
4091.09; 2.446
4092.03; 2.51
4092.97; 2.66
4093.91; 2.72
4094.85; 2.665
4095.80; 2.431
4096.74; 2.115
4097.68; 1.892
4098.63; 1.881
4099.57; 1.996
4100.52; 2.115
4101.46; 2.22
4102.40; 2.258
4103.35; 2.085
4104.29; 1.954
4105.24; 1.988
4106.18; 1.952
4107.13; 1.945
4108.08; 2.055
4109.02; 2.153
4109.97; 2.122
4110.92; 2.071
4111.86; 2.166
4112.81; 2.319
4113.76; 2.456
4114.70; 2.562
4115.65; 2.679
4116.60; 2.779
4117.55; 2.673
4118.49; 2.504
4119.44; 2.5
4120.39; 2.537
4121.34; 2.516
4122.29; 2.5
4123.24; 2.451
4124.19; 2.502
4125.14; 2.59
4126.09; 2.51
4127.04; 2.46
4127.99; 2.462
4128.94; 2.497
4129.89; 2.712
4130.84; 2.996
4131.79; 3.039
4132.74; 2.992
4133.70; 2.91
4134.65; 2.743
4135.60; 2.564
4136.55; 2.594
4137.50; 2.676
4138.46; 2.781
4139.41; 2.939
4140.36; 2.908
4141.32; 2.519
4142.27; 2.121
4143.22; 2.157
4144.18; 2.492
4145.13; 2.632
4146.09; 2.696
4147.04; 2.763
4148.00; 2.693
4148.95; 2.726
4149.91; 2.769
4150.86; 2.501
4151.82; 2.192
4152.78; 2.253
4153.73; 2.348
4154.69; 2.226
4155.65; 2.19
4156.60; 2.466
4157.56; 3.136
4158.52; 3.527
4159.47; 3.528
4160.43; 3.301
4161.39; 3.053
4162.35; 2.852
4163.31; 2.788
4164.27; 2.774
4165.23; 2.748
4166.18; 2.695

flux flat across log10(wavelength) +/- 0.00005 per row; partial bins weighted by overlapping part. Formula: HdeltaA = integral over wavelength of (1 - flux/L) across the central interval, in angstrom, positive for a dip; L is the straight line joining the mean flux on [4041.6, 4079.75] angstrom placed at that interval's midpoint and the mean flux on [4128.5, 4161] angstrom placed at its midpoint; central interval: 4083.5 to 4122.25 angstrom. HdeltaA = 4.8 angstrom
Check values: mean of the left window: 2.73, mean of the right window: 2.7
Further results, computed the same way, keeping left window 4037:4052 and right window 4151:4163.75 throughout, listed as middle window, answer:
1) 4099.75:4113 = 3.36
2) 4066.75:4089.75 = 1.75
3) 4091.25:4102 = 1.98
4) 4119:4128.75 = 0.99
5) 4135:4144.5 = 0.65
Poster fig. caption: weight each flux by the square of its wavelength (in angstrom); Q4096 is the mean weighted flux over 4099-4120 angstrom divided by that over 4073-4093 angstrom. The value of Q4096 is 0.89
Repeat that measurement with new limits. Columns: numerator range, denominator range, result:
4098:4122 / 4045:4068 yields 0.85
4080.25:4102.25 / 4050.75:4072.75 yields 0.89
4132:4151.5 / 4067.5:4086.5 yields 1.07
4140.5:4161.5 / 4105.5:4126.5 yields 1.13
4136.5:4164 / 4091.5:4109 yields 1.26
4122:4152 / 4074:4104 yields 1.11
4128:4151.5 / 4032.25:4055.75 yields 1.00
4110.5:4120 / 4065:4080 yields 0.93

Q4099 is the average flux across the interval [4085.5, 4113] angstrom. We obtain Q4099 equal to 2.29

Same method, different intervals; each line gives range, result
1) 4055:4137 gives 2.53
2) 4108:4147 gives 2.56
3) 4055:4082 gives 2.7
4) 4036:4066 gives 2.82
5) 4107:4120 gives 2.37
